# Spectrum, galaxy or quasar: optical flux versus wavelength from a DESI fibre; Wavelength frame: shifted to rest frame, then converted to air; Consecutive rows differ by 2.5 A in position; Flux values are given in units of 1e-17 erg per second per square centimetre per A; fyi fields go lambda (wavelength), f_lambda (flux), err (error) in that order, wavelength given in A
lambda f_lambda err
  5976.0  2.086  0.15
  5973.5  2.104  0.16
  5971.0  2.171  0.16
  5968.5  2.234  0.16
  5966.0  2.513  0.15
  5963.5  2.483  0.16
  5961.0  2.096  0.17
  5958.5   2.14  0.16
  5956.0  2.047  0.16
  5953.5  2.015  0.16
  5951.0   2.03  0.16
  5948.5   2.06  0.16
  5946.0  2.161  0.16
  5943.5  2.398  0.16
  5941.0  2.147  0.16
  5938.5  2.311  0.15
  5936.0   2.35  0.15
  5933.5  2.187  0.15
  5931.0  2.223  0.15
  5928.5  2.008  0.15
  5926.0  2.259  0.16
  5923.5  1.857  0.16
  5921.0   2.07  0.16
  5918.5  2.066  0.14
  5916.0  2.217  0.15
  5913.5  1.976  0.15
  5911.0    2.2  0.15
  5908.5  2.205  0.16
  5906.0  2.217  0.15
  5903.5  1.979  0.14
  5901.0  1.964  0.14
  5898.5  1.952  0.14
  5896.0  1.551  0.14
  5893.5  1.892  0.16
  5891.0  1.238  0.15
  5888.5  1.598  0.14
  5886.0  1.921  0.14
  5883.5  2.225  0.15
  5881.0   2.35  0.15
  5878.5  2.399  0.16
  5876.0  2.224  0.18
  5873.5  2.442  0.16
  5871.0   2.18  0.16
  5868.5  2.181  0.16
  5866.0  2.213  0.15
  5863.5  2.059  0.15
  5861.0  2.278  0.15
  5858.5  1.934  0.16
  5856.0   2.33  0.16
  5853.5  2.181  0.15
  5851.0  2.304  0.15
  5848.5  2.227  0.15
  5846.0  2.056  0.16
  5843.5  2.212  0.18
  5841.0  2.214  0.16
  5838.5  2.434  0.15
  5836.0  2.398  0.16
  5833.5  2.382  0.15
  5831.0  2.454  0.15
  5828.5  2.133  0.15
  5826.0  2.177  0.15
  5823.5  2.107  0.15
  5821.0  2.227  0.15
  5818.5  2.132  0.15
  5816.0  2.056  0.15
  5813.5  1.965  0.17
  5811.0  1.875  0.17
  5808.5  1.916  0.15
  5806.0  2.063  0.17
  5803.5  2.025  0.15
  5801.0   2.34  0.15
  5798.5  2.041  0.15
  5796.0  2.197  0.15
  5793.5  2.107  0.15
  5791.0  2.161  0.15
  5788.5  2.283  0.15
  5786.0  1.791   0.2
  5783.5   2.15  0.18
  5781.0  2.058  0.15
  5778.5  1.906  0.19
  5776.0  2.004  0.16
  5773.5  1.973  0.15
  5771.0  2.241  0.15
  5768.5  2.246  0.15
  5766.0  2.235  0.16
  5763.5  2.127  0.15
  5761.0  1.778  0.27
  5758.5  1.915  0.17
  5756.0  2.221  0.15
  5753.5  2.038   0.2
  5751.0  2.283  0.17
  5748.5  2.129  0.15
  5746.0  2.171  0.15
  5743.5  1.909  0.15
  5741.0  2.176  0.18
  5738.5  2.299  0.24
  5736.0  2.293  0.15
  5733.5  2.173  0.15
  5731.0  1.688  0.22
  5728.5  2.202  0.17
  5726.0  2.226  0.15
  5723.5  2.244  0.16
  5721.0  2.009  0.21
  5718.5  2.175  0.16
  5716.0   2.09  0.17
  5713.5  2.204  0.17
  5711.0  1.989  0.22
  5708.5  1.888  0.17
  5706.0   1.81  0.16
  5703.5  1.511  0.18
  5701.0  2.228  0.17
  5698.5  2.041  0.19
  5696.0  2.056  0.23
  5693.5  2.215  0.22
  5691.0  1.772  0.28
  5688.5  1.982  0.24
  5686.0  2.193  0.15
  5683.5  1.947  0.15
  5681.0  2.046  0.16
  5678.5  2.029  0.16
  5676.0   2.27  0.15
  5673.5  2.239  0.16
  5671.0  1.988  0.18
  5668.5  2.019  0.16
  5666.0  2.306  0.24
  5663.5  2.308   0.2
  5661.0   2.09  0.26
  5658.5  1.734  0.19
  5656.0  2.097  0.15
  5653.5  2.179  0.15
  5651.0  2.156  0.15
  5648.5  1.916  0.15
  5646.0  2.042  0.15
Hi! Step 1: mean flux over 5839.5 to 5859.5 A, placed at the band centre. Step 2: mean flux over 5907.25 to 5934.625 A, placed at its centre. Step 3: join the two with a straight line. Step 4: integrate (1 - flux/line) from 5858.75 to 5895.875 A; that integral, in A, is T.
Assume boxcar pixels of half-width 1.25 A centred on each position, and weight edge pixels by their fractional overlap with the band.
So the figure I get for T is 1.64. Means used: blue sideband 2.19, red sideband 2.11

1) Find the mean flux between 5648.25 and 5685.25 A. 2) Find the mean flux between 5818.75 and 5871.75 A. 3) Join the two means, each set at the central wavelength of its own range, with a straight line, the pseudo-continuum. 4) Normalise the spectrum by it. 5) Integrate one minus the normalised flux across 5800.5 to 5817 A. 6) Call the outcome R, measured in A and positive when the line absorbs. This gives 1.3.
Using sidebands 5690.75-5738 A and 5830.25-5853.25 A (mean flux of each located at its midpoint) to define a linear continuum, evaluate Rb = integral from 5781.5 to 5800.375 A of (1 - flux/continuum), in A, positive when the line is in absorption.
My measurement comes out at 0.7 A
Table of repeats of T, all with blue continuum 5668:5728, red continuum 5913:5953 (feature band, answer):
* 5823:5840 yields -1.6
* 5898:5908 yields 0.4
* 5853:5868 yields -0.3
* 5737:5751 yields -0.6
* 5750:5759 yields -0.2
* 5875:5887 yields -0.6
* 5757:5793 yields 0.3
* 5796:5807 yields -0.2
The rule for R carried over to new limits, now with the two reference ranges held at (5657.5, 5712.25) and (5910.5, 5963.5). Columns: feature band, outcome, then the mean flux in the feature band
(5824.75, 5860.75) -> -2.5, 2.25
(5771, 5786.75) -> 0.5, 2.01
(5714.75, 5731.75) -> -0.5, 2.1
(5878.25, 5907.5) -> 2.7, 1.93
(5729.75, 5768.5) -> -0.8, 2.1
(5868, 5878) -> -0.8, 2.27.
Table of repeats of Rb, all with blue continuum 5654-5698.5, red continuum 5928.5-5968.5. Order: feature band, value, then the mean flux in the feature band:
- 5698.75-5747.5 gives 0.7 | 2.07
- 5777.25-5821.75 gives 1.3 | 2.07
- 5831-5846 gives -1.1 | 2.32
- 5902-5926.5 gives 1.0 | 2.1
